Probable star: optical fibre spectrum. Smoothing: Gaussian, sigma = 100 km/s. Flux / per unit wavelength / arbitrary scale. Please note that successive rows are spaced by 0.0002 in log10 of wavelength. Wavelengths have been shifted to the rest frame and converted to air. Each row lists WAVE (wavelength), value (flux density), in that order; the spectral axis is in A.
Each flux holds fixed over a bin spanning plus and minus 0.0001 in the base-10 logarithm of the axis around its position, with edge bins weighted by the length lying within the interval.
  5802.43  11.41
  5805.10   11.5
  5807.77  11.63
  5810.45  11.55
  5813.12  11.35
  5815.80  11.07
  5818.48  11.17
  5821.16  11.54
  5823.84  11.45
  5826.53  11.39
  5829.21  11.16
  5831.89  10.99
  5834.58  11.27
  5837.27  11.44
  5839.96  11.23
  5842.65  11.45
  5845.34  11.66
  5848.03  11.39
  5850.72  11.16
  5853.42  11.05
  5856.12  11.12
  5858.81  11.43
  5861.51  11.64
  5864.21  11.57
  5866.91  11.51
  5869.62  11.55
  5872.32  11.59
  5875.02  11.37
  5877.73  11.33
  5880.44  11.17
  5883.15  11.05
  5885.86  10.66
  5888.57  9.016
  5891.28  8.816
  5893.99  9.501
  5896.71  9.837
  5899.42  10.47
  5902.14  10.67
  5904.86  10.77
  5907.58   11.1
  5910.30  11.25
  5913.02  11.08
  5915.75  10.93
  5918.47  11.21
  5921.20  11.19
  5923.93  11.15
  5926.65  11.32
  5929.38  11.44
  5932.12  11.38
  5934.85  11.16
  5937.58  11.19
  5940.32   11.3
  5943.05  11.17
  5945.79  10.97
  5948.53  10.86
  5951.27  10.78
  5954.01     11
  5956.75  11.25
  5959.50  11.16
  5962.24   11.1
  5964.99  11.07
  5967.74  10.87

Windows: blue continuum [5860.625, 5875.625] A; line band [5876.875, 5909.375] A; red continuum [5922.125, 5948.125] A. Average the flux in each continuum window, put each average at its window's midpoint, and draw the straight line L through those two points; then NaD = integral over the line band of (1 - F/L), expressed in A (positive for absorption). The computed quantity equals 3.0 A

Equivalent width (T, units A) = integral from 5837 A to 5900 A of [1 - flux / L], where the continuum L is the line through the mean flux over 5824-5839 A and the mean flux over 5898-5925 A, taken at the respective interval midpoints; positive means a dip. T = 1.0 A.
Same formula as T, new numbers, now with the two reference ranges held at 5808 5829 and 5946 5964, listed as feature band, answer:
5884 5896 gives 1.7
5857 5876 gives -0.5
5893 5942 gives 0.7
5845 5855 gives 0.0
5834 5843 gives 0.0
